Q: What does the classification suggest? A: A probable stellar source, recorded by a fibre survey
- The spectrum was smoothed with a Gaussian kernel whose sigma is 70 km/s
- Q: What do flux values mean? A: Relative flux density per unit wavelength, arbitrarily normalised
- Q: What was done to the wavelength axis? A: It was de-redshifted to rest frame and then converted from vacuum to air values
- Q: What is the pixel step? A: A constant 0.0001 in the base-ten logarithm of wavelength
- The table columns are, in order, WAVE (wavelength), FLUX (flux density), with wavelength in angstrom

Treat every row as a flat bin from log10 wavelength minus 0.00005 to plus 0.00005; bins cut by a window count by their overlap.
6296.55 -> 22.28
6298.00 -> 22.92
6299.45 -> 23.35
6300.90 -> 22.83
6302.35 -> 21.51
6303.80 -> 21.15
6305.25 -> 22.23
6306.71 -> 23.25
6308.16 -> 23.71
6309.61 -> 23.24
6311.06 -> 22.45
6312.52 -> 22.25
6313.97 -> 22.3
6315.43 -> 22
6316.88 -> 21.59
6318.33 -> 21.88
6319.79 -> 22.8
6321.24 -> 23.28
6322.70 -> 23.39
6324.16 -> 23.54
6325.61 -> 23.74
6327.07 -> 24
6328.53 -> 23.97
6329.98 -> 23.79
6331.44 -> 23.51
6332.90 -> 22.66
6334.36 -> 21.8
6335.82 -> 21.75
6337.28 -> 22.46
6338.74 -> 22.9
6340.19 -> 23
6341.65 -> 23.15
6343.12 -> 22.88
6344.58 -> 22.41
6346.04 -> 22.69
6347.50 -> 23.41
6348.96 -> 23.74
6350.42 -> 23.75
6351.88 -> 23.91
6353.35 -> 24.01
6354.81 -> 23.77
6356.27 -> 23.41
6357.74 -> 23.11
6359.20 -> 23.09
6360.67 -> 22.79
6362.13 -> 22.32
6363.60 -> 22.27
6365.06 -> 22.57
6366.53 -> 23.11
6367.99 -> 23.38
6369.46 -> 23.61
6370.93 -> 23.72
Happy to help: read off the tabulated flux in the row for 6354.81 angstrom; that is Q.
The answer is 23.77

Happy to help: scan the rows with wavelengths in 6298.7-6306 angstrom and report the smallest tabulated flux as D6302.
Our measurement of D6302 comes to 21.15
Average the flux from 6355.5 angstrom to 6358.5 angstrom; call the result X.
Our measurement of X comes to 23.3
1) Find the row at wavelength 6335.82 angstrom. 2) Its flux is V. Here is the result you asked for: 21.75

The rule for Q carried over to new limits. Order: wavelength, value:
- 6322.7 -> 23.39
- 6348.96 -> 23.74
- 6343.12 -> 22.88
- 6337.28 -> 22.46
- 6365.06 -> 22.57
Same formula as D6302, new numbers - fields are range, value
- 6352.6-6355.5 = 23.77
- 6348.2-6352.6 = 23.74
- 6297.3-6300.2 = 22.92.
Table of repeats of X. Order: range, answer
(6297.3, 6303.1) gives 22.7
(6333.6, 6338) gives 22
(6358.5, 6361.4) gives 22.9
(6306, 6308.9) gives 23.5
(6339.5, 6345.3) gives 22.8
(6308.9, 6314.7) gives 22.5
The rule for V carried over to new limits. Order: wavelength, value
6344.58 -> 22.41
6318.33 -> 21.88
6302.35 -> 21.51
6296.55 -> 22.28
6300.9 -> 22.83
